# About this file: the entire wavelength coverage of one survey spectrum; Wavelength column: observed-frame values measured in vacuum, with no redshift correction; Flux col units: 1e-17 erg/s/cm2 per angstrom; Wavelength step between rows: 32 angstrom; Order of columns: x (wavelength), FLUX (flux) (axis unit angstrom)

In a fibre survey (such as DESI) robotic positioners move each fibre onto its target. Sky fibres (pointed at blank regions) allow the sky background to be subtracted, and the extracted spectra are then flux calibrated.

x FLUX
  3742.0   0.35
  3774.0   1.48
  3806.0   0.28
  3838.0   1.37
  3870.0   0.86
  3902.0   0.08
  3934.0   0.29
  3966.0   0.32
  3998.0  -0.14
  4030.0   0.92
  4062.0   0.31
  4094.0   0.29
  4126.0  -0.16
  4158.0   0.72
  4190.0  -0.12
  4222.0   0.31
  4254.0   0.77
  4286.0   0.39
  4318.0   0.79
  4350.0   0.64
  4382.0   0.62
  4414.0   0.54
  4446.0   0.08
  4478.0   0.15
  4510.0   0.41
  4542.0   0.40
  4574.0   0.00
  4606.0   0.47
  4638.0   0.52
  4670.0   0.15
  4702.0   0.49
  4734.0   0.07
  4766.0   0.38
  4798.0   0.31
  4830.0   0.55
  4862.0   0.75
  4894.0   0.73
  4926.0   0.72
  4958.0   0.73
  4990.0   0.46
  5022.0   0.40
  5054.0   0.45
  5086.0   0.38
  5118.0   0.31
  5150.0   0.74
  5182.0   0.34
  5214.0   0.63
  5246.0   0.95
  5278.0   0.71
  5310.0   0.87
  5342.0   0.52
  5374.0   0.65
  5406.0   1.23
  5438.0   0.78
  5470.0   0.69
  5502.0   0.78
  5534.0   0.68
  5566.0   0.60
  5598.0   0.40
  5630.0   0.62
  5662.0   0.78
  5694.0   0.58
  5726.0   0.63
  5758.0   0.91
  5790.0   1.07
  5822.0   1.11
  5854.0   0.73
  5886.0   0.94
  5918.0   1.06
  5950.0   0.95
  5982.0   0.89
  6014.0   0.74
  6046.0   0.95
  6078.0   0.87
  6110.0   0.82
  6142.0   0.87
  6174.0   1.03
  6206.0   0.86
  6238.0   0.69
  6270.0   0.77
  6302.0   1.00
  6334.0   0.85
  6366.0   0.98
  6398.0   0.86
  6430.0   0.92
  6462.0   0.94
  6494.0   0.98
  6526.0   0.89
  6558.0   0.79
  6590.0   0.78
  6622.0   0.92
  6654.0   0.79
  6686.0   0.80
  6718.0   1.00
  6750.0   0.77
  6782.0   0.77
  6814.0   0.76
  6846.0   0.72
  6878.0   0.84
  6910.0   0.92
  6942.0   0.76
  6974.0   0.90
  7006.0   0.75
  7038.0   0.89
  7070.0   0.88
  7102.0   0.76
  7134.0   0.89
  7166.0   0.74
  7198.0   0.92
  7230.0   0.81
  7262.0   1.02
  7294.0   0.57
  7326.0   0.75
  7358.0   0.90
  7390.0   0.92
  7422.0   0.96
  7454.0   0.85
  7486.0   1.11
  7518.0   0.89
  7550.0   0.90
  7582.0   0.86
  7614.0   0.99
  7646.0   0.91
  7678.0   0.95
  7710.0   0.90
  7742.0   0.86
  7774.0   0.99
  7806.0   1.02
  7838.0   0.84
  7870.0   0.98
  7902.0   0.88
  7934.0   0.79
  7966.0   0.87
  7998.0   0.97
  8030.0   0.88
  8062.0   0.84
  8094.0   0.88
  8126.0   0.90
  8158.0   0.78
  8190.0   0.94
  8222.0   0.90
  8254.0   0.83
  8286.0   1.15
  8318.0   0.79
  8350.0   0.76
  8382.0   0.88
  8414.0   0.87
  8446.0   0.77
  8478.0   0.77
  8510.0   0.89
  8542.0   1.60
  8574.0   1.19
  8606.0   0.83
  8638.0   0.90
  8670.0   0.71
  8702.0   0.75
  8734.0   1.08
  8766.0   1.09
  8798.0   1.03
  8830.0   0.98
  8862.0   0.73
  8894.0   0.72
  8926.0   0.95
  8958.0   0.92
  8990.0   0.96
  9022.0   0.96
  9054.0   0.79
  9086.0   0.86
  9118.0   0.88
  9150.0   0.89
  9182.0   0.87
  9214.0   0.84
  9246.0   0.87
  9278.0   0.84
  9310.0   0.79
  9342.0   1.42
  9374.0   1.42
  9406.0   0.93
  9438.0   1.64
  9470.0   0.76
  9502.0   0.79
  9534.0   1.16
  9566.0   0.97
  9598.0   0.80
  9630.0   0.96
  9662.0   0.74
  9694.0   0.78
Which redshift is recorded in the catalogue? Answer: 0.30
